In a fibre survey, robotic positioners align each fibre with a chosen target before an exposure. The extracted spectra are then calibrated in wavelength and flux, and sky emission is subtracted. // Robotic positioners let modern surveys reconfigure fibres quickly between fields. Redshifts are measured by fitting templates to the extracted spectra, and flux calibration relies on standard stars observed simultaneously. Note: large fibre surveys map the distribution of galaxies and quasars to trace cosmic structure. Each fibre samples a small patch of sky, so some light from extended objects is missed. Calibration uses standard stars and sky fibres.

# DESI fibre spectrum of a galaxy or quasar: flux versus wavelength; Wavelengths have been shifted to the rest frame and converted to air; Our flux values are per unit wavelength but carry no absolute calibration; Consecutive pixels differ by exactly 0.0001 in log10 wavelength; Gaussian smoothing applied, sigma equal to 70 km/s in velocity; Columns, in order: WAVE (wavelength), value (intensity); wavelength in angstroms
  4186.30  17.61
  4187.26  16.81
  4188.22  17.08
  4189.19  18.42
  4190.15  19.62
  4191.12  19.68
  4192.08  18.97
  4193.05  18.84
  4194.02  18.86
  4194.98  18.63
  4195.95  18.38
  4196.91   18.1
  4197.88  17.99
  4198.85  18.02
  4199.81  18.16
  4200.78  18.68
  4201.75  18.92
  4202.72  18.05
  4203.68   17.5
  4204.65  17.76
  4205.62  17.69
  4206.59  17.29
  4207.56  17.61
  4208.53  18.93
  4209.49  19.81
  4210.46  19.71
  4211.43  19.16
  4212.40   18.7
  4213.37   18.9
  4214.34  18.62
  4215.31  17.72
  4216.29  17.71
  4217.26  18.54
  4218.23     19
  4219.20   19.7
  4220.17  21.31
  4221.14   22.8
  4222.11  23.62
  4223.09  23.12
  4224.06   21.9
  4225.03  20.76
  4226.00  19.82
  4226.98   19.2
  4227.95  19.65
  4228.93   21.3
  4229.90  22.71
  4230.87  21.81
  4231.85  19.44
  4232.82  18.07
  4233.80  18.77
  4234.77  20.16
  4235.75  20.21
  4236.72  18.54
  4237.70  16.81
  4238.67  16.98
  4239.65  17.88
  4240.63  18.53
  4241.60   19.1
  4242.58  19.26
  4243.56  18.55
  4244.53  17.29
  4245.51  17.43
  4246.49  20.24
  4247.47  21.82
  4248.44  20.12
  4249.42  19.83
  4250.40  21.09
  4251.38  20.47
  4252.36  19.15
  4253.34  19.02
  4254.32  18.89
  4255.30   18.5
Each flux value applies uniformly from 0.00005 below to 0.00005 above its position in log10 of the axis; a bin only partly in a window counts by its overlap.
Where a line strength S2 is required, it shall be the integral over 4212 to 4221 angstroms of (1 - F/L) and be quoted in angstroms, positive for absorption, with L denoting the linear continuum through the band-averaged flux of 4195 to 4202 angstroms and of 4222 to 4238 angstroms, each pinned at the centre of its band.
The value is 0.2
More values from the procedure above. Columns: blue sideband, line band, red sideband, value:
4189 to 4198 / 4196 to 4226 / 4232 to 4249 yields -0.6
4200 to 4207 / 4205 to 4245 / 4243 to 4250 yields -1.6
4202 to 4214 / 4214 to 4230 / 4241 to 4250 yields -1.4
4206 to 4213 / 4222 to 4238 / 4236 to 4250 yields -1.3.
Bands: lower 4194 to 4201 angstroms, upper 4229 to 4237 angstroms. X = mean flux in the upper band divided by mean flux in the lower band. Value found 1.10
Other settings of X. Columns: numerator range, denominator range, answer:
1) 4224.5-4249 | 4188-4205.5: 1.05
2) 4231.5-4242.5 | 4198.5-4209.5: 1.03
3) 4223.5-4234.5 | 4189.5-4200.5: 1.09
